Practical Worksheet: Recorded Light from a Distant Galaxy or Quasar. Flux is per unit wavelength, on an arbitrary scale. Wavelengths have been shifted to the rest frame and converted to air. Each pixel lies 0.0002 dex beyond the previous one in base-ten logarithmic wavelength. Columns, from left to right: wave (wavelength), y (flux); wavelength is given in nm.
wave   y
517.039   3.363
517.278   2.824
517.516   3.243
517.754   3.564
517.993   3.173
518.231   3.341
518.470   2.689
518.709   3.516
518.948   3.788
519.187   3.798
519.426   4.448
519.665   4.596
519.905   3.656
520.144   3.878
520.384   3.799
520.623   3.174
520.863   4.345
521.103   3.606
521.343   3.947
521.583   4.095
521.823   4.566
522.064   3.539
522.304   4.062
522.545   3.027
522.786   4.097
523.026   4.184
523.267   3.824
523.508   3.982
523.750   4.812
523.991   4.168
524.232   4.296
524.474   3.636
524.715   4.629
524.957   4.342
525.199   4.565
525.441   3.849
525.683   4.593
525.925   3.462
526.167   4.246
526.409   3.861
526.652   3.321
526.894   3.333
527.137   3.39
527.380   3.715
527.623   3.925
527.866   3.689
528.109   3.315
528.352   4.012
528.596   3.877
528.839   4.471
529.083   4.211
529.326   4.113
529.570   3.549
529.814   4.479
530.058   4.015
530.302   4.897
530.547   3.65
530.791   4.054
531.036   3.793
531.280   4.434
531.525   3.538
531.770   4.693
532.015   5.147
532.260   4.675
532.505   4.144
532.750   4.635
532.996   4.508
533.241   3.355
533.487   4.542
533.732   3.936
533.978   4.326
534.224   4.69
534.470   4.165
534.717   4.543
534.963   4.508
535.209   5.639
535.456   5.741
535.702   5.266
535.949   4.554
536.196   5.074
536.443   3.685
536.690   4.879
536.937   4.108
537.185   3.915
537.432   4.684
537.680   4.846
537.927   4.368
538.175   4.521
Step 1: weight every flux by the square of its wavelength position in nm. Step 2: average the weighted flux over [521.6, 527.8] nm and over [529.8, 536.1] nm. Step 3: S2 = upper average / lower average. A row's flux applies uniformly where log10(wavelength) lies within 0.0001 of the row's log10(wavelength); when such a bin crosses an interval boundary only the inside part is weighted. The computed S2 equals 1.2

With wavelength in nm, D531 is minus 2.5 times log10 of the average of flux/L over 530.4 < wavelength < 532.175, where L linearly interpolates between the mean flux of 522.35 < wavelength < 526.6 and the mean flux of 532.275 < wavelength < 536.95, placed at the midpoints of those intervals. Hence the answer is 0.05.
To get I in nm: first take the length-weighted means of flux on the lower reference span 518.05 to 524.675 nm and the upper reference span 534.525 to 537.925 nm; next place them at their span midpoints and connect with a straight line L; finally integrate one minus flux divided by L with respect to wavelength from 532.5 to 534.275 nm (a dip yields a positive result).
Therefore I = 0.113 nm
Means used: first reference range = 3.89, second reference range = 4.7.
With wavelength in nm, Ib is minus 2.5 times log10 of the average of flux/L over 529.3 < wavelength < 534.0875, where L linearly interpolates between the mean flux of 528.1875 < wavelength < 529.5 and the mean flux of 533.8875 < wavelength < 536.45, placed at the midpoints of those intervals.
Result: 0.04 mag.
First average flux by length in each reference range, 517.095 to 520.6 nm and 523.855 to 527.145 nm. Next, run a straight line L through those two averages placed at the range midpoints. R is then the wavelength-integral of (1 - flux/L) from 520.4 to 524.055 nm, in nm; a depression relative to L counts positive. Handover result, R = -0.15 nm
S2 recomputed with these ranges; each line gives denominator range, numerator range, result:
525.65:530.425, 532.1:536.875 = 1.20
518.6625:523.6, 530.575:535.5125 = 1.18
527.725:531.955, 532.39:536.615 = 1.14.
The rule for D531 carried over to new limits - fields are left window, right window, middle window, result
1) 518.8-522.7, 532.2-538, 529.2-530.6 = 0.042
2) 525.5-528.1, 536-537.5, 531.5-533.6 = -0.073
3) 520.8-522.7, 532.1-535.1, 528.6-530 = 0.013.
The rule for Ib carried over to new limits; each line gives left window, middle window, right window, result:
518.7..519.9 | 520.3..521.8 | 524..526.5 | 0.053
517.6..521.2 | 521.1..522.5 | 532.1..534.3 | -0.042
